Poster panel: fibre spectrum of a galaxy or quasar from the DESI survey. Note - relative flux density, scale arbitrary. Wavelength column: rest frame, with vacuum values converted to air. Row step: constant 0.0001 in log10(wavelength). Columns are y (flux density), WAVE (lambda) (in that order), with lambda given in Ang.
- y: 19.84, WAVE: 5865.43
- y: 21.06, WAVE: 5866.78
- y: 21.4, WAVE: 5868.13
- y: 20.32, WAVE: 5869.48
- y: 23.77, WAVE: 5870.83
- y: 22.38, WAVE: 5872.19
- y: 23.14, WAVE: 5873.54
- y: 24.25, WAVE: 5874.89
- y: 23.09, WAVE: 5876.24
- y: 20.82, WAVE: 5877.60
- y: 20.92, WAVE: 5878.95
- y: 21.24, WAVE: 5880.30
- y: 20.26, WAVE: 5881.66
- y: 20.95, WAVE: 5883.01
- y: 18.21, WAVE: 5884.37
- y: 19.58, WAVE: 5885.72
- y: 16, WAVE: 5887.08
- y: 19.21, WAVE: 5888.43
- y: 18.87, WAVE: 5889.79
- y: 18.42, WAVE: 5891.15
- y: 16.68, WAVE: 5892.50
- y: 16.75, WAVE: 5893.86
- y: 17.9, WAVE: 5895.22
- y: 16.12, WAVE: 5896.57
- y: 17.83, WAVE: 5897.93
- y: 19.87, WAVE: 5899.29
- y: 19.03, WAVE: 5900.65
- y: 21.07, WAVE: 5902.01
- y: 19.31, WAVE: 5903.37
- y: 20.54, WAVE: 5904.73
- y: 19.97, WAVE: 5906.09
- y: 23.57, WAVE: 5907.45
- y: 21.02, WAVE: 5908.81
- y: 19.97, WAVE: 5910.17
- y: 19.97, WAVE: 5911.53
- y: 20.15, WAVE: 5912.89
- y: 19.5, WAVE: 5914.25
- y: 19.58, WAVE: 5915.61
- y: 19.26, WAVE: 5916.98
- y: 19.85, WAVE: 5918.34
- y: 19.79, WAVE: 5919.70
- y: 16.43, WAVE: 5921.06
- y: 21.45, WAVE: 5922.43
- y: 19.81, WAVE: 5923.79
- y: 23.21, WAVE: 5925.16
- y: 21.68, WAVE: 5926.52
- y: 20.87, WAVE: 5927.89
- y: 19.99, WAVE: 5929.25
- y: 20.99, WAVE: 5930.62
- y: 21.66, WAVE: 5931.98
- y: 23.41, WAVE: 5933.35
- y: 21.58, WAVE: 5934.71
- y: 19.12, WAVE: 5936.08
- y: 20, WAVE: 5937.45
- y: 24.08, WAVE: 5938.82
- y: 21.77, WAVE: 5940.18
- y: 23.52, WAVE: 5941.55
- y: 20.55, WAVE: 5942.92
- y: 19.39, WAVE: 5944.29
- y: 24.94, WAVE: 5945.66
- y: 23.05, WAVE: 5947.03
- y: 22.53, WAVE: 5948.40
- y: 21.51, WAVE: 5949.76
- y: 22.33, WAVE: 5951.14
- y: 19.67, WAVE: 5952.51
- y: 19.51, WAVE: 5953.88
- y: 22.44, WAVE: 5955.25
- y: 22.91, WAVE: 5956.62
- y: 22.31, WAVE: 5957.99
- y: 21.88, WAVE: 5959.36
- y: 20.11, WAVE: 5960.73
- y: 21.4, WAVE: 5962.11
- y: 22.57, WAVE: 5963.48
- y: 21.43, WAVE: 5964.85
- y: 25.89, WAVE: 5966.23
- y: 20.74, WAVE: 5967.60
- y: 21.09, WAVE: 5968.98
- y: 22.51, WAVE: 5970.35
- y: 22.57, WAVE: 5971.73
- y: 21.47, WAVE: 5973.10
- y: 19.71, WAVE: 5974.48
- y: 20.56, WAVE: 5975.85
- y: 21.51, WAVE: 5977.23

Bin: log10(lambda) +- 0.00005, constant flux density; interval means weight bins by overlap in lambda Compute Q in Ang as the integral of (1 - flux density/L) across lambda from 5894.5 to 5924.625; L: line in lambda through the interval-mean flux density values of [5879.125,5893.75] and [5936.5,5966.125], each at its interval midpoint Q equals 0.5 Ang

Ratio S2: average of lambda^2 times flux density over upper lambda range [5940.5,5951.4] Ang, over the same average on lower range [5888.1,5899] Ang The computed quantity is 1.3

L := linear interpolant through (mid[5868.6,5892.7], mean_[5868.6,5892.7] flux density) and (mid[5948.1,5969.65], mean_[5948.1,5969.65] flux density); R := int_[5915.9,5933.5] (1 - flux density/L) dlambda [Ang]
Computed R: 0.6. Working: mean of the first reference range 20.5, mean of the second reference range 21.8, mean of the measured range 20.5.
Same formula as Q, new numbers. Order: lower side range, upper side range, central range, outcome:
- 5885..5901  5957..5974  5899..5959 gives -3.1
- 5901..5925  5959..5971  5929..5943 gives -0.4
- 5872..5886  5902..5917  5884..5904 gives 2.4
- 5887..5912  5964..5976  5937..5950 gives -0.9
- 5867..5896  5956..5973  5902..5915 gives 0.2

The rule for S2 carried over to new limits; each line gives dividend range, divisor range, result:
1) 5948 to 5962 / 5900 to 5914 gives 1.07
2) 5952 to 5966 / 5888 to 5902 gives 1.21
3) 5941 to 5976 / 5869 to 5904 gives 1.13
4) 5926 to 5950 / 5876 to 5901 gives 1.16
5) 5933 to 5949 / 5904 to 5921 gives 1.10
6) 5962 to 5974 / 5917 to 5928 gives 1.11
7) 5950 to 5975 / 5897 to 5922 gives 1.12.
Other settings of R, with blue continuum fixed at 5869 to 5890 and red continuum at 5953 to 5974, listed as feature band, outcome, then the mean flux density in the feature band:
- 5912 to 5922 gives 0.9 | 19.3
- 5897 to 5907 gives 0.7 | 19.6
